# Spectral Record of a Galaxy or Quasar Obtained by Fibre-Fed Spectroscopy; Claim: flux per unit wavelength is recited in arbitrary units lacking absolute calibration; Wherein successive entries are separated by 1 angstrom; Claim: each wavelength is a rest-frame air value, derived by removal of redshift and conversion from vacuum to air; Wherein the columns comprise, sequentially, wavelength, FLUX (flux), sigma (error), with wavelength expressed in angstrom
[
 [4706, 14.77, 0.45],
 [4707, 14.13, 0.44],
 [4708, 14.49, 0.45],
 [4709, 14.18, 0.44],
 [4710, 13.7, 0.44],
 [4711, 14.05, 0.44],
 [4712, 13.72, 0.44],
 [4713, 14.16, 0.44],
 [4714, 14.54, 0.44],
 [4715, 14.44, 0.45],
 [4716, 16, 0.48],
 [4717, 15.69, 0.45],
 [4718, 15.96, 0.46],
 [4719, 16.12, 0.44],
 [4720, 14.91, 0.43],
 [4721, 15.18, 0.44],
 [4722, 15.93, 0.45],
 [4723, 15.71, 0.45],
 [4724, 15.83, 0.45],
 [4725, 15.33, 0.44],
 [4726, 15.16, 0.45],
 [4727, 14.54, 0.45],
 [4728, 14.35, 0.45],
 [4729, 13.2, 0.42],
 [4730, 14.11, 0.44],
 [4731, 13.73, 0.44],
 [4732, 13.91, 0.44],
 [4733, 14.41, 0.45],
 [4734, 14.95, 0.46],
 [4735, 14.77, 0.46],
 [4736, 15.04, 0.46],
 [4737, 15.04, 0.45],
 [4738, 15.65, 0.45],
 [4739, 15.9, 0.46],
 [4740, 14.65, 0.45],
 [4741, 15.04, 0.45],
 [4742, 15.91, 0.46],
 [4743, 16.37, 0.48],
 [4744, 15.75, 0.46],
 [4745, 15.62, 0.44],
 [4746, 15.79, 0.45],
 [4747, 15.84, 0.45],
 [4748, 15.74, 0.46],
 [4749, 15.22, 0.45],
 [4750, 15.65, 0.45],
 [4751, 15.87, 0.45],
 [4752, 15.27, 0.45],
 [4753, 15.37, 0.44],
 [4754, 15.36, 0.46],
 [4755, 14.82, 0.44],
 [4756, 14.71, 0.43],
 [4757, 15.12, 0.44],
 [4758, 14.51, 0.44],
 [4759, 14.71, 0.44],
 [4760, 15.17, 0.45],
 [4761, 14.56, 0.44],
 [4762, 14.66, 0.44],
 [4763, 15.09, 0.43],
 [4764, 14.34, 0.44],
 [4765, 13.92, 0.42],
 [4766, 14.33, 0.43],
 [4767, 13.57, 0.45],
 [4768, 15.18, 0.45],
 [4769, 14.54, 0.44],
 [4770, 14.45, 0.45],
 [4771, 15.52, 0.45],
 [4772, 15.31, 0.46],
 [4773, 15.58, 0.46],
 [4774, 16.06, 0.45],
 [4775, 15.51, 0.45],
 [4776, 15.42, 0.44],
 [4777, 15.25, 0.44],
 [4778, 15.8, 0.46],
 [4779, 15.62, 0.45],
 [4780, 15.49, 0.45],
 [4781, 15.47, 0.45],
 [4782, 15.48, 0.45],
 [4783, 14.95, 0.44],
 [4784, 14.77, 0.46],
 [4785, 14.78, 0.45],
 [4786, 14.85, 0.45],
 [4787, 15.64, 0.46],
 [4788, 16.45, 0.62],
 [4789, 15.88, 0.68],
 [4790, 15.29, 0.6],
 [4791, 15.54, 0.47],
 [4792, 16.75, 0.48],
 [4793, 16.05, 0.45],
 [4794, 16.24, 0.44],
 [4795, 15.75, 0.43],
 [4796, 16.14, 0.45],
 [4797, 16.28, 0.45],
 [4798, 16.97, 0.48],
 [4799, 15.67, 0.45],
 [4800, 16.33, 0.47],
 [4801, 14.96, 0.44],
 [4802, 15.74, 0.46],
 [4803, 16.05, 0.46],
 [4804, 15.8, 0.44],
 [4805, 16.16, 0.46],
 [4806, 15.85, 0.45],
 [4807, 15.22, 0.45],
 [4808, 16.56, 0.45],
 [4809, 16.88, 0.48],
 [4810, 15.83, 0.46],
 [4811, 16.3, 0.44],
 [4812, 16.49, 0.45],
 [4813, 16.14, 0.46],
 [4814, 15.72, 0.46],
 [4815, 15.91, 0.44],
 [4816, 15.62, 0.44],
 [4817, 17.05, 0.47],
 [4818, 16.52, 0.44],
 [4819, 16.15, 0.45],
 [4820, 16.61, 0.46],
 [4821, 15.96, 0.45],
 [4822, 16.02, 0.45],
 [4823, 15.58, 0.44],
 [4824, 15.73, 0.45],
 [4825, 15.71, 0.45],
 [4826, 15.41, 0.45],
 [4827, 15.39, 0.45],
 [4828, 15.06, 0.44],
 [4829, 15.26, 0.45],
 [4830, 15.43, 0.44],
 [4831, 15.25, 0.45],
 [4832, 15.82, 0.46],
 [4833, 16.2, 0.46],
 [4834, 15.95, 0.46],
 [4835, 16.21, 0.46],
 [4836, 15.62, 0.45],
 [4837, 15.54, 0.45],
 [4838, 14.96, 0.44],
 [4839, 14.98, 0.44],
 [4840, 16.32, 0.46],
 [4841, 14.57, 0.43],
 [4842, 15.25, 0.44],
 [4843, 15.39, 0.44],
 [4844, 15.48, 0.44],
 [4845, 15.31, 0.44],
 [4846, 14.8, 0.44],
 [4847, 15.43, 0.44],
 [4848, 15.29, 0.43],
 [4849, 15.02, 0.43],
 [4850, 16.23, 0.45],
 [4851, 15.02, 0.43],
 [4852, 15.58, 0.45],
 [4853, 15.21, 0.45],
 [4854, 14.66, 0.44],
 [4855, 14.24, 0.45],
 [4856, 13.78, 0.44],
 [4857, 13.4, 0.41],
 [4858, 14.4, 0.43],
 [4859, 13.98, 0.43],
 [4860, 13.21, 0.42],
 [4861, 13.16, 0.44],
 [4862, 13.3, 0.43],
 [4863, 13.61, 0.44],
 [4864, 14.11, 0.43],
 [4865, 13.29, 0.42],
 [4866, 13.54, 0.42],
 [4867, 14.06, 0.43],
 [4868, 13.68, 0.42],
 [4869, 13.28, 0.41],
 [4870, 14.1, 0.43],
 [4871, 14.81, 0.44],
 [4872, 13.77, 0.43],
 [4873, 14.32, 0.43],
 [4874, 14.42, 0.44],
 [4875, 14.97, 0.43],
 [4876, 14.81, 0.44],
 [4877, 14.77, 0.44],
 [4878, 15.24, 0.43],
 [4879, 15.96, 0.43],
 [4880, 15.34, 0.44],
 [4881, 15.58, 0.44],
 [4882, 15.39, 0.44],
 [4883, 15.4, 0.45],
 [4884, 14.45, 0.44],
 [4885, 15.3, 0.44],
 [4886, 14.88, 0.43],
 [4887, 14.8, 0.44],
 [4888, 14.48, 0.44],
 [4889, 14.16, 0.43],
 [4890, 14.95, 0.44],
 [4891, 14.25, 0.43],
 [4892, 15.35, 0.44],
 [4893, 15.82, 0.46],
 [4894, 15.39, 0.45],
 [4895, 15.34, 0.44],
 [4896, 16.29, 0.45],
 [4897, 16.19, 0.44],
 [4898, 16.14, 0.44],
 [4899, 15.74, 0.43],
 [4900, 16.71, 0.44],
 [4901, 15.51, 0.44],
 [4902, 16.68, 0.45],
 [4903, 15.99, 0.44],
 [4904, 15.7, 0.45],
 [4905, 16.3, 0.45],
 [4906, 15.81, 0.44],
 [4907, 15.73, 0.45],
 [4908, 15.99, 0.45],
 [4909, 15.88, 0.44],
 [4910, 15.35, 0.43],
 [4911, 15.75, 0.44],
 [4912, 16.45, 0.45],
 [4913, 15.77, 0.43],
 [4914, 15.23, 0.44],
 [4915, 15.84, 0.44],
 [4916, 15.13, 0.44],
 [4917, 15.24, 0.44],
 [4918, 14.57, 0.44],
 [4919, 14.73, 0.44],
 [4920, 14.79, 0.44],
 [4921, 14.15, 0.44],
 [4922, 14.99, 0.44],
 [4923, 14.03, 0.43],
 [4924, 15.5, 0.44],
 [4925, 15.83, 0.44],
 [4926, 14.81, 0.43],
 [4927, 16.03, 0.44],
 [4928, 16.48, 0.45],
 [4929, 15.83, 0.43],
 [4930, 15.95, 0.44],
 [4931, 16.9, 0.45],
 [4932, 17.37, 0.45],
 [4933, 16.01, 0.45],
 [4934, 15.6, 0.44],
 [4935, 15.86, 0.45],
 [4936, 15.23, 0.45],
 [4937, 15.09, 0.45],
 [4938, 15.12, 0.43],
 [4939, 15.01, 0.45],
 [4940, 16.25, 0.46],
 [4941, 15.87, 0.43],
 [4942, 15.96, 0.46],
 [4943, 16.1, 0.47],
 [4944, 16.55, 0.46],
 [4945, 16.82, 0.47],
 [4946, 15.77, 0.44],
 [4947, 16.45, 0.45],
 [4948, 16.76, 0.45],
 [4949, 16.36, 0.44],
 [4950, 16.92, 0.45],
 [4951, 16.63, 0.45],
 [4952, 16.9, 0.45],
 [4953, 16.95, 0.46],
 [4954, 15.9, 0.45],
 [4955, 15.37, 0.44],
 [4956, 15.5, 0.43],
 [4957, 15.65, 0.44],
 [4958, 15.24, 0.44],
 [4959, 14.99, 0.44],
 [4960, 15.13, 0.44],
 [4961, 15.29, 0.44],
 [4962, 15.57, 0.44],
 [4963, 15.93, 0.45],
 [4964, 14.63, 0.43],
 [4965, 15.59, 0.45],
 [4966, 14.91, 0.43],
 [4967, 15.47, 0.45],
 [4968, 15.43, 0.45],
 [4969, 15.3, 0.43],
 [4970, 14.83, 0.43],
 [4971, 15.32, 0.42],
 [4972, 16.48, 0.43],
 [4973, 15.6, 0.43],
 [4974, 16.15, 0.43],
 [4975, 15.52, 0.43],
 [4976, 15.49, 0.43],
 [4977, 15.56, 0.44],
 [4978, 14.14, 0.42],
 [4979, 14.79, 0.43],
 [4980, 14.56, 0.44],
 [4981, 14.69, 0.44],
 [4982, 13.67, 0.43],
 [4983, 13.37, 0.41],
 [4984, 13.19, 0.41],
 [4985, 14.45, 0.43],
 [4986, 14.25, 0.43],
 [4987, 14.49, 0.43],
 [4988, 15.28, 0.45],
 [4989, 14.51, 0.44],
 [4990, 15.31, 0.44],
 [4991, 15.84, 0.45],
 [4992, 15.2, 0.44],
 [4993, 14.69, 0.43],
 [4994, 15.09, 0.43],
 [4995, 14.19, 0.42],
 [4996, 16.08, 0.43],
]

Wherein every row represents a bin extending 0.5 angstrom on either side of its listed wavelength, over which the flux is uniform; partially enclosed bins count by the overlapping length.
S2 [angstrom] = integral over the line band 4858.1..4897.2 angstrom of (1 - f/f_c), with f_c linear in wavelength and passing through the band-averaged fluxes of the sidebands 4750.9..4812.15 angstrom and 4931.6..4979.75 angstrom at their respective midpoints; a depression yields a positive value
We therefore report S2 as 2.5 angstrom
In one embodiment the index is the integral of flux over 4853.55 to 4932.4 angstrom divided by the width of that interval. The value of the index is 15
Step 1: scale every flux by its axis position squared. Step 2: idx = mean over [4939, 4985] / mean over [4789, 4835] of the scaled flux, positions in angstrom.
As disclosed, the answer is 1.04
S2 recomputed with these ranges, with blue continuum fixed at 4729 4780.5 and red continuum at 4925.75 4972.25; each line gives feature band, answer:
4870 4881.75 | 0.5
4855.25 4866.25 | 1.3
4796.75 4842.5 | -1.5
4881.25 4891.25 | 0.5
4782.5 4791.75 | -0.1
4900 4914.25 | -0.2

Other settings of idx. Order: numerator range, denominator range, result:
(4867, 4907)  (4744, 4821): 1.02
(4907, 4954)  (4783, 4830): 1.05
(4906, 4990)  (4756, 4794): 1.09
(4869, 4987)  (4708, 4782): 1.11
